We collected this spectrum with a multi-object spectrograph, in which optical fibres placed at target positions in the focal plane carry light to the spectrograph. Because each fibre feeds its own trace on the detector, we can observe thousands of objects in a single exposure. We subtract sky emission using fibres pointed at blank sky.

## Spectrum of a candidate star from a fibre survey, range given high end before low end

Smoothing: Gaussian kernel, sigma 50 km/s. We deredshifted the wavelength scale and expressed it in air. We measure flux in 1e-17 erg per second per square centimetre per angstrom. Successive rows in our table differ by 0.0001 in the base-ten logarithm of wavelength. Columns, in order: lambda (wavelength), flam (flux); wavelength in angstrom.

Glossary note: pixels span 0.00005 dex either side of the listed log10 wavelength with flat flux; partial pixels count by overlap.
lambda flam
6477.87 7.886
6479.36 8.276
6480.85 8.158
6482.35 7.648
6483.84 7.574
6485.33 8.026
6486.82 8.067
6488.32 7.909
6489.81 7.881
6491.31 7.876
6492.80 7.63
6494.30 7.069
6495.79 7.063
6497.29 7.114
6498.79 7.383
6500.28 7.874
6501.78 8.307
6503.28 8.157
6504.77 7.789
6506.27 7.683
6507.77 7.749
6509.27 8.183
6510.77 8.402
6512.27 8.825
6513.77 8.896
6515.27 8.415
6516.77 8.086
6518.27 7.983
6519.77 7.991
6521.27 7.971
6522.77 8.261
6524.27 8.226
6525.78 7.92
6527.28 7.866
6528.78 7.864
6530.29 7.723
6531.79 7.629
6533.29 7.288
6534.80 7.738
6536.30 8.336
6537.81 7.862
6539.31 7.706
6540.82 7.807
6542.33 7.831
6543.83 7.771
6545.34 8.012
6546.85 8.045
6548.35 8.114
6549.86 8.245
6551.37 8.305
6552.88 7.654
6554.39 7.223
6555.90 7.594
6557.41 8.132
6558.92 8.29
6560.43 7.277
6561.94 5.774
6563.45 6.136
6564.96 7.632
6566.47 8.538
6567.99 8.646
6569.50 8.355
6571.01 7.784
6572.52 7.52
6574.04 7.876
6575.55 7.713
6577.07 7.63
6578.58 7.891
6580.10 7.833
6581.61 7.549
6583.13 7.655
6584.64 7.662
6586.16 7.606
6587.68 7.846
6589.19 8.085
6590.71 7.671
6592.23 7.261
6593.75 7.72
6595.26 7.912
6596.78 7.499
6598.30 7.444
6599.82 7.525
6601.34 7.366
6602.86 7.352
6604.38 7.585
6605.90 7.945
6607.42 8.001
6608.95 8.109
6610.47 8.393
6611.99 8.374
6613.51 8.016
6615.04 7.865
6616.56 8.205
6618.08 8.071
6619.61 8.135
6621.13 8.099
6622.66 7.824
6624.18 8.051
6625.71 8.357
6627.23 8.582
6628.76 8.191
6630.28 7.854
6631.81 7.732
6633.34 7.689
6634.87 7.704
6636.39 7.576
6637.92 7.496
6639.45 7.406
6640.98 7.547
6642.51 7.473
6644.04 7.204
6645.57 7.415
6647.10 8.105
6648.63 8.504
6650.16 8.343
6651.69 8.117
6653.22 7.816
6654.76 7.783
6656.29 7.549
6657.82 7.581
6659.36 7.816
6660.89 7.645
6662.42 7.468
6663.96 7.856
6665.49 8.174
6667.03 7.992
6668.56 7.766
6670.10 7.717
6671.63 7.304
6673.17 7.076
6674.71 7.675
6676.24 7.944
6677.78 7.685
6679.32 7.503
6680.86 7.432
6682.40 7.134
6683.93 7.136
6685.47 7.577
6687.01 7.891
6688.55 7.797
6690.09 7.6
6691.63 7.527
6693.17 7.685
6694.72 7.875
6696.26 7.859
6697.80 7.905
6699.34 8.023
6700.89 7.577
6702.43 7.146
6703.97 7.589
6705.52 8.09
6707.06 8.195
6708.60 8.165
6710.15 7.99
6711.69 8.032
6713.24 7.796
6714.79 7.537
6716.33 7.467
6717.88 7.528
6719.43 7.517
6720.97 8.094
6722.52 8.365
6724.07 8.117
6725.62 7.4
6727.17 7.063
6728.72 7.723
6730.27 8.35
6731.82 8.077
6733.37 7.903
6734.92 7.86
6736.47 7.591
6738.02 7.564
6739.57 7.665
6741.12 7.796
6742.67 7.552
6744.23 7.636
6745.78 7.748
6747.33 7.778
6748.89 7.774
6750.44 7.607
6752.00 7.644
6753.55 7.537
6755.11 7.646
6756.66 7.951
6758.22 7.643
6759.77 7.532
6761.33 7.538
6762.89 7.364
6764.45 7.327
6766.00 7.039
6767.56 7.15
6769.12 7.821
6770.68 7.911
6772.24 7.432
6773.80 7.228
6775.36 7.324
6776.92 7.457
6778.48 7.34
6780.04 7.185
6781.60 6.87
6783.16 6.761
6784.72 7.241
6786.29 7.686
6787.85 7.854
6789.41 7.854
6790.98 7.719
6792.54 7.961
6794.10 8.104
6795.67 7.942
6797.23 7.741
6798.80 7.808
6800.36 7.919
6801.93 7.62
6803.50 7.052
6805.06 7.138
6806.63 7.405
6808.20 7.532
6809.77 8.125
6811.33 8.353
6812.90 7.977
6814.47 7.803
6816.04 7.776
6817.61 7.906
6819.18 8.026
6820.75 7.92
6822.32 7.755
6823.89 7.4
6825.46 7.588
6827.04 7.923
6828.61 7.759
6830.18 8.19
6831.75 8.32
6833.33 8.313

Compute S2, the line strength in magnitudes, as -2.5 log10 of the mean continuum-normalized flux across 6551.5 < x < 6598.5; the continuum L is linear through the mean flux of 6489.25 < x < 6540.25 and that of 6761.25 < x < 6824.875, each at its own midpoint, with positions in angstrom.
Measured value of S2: 0.02 mag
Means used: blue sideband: 7.9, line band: 7.67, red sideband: 7.6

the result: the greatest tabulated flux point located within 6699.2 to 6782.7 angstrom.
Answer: 8.365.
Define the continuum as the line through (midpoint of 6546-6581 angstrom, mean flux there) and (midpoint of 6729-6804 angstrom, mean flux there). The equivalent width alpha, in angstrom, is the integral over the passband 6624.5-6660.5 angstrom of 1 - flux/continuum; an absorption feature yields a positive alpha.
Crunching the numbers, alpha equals -0.59 angstrom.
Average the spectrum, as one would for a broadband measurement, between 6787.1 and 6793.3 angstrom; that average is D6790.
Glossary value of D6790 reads 7.85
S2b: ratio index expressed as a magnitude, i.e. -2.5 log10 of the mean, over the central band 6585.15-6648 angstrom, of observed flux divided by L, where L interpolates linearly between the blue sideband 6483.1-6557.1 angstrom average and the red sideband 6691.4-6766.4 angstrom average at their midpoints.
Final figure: 0.00 mag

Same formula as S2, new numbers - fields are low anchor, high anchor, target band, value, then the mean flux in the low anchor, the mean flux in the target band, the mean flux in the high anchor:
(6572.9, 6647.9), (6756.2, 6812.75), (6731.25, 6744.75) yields -0.02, 7.8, 7.74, 7.56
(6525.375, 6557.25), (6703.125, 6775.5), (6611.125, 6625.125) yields -0.04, 7.84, 8.08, 7.7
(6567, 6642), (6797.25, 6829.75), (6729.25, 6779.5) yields 0.02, 7.84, 7.62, 7.74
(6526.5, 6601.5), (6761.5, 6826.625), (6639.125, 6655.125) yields -0.02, 7.73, 7.8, 7.6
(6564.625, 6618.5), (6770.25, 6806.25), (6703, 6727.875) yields -0.02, 7.84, 7.81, 7.52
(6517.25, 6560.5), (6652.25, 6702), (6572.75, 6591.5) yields 0.01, 7.9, 7.74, 7.67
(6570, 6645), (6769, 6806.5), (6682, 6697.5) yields 0.01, 7.79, 7.63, 7.53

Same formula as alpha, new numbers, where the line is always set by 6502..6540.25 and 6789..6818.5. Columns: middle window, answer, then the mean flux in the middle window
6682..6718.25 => 0.7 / 7.72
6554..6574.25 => 0.9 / 7.63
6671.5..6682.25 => 0.5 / 7.5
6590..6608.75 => 0.8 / 7.62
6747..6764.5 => 0.4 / 7.62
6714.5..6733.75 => 0.2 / 7.78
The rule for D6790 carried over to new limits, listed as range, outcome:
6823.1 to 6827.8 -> 7.63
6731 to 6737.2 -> 7.87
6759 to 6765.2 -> 7.43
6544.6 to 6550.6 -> 8.11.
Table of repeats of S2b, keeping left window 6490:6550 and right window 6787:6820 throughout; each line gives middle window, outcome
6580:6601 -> 0.03 mag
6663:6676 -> 0.02 mag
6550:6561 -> 0.01 mag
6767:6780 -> 0.05 mag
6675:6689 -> 0.04 mag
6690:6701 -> 0.01 mag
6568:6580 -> 0.00 mag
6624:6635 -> -0.02 mag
